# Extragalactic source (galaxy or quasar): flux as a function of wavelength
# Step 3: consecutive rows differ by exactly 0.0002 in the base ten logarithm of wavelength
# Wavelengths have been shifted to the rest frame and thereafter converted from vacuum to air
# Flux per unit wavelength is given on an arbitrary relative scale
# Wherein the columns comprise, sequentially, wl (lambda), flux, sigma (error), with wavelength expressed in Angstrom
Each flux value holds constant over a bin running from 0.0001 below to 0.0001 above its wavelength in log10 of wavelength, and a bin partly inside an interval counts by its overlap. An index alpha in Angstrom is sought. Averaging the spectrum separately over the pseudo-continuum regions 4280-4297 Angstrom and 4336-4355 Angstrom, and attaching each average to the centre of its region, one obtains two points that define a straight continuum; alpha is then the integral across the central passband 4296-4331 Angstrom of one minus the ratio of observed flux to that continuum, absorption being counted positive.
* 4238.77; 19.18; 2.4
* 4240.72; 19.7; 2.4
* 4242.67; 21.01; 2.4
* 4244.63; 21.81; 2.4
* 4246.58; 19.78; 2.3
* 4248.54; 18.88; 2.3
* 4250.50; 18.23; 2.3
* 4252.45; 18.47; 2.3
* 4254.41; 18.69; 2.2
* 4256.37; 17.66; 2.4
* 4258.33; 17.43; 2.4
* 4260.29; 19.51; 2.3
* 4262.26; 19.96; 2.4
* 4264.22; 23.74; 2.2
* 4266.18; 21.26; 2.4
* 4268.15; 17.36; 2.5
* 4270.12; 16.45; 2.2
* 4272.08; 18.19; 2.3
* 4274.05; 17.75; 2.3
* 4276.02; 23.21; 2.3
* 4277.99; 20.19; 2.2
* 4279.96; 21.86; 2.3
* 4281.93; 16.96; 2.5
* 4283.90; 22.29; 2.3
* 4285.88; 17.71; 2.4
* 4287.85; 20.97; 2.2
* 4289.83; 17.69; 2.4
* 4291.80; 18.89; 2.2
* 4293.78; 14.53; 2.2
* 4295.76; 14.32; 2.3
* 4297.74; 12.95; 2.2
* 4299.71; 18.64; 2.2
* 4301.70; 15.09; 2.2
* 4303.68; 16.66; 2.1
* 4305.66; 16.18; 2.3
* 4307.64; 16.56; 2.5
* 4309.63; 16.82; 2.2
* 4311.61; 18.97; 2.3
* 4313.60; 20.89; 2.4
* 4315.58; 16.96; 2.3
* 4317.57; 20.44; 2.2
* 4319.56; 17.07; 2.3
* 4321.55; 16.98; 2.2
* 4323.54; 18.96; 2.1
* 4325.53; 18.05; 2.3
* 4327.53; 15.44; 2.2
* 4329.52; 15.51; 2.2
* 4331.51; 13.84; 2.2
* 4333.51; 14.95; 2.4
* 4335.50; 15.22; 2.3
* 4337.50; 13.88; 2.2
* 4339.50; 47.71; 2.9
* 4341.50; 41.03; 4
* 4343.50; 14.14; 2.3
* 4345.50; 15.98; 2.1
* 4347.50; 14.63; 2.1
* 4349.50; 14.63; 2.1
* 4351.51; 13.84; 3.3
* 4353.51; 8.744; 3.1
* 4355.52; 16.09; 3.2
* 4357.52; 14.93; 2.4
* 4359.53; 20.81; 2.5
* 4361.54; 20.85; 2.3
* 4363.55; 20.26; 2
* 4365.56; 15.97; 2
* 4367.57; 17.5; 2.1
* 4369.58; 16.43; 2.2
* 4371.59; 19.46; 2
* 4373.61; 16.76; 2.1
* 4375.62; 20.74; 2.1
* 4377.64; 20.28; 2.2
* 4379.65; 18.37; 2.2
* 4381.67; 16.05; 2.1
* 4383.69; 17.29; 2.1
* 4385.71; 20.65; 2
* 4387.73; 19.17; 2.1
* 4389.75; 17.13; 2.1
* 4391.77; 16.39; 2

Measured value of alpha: 3.6 Angstrom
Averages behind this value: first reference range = 18.1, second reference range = 20.2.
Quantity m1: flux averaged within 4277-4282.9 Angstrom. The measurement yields 19.7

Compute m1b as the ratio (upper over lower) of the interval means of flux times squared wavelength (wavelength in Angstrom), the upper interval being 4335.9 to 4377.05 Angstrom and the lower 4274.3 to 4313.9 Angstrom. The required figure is 1.1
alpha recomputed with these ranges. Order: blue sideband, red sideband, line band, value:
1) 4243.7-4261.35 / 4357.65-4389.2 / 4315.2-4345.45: -2.0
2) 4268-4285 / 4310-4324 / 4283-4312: 2.8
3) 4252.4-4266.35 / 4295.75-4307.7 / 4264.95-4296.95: -1.9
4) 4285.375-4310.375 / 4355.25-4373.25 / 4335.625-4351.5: -4.1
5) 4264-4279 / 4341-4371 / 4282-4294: 0.2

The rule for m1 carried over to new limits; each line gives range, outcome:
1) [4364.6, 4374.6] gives 17.2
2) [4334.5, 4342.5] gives 29.5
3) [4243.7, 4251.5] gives 19.7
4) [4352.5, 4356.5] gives 12.4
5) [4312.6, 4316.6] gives 18.9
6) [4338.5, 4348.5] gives 26.7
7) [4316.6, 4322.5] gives 18.2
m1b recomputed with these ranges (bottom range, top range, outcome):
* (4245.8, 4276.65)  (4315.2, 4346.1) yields 1.07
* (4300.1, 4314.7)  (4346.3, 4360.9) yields 0.88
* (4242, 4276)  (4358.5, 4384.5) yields 1.01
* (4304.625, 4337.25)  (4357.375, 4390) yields 1.12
